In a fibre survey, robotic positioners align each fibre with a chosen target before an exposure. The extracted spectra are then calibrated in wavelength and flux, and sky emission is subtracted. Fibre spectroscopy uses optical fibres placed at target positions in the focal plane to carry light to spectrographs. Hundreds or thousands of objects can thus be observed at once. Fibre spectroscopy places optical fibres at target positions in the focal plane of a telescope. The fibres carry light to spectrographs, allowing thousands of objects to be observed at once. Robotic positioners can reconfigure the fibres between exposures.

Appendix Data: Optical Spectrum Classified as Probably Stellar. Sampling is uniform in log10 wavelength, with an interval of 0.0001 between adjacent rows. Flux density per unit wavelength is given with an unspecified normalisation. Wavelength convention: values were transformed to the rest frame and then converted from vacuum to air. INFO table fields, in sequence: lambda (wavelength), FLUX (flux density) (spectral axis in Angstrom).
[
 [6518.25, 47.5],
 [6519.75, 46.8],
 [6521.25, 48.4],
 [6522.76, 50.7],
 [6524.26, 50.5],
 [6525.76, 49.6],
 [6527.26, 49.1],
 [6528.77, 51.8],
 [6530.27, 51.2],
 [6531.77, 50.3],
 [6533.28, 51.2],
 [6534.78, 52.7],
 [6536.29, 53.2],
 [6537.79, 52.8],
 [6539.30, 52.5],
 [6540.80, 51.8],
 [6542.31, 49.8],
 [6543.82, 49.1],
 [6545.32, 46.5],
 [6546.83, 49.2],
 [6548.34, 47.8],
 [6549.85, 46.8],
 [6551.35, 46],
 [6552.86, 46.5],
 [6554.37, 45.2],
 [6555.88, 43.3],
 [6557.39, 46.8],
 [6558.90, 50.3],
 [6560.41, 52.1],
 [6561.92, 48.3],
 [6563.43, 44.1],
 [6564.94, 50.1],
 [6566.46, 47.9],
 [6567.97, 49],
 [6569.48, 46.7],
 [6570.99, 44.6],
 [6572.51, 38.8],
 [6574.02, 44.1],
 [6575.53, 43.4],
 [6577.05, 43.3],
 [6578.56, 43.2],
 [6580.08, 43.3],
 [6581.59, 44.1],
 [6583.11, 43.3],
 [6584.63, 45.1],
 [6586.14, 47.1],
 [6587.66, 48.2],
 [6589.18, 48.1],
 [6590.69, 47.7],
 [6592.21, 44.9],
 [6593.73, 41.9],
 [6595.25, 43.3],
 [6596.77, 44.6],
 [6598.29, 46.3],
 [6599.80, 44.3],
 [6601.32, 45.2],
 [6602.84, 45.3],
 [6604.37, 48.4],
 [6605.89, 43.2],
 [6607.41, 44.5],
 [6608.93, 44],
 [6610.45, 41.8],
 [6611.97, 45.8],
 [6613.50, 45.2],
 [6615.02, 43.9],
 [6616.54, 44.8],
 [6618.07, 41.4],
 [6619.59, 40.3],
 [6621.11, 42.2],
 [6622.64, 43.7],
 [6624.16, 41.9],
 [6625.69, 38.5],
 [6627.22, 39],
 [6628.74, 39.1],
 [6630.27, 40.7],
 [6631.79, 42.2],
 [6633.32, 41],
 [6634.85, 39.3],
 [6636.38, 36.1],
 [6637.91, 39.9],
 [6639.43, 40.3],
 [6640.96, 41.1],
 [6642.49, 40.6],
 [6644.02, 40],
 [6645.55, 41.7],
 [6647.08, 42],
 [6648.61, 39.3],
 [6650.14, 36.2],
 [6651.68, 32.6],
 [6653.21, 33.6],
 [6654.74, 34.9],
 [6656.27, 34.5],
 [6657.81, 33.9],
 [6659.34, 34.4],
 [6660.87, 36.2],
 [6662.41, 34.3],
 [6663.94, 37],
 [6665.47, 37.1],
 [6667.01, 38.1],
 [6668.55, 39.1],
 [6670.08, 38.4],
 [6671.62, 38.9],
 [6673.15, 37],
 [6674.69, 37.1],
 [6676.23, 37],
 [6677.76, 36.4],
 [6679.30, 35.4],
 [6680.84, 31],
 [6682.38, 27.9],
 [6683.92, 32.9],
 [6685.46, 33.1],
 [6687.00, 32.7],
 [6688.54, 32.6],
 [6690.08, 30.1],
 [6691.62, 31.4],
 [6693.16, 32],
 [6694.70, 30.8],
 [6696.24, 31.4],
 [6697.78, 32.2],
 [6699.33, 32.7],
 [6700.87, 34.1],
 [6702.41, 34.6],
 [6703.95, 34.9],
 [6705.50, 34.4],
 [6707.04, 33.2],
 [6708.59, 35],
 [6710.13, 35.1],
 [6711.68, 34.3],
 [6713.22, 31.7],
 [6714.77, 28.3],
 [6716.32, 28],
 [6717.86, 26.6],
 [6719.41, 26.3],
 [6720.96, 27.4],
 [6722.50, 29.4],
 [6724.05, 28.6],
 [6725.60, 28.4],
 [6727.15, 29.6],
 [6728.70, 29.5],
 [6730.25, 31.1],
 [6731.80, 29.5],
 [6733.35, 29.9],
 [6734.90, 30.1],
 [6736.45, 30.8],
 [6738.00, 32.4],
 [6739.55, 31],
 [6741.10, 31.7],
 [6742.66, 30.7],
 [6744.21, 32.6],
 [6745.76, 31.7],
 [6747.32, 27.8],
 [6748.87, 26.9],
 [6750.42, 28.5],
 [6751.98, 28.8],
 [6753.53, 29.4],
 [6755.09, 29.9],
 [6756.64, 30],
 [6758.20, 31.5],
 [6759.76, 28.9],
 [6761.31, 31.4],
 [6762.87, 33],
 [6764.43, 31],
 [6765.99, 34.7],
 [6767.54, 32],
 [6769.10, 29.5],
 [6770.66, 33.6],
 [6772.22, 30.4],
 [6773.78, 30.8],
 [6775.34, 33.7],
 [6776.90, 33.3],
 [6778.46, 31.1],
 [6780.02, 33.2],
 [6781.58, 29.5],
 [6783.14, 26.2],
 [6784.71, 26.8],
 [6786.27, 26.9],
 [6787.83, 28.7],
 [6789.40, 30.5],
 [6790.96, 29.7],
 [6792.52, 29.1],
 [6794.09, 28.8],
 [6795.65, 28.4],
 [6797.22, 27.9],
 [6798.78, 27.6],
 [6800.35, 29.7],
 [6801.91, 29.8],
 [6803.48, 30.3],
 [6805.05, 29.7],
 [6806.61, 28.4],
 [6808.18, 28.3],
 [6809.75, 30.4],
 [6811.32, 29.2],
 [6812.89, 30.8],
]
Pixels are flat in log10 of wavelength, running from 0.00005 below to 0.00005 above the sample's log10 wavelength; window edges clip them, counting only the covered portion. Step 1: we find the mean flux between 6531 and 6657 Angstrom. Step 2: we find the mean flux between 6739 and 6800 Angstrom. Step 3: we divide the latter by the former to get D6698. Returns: 0.68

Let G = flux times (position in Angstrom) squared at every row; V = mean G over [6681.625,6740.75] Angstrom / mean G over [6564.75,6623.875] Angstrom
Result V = 0.7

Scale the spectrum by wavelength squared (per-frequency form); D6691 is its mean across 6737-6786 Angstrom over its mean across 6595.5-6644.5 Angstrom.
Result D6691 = 0.76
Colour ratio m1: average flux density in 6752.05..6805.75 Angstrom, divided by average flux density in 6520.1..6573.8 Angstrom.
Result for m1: 0.6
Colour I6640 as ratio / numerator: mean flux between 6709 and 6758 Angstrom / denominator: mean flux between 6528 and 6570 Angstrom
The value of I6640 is 0.61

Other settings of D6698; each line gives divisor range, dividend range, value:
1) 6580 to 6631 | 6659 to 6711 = 0.78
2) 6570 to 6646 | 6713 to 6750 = 0.69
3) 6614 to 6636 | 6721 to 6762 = 0.73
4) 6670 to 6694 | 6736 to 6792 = 0.90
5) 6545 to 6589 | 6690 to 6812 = 0.66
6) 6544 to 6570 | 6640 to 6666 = 0.78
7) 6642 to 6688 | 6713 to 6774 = 0.83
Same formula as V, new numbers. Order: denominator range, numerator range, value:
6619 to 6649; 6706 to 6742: 0.77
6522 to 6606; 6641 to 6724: 0.75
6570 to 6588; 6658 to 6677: 0.86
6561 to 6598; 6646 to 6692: 0.80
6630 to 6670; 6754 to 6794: 0.84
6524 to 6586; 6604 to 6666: 0.86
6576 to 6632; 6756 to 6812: 0.73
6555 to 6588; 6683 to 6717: 0.74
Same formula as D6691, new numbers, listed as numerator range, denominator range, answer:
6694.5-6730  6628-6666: 0.84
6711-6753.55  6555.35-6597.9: 0.68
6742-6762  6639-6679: 0.82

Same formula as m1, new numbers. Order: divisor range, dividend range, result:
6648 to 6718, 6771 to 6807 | 0.87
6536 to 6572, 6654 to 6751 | 0.67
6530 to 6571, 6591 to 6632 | 0.89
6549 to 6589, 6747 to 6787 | 0.66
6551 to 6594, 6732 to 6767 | 0.67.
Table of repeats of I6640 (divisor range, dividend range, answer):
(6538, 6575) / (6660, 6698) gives 0.73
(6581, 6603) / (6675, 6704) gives 0.72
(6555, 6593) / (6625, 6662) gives 0.83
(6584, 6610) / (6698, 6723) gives 0.70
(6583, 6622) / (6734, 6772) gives 0.69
